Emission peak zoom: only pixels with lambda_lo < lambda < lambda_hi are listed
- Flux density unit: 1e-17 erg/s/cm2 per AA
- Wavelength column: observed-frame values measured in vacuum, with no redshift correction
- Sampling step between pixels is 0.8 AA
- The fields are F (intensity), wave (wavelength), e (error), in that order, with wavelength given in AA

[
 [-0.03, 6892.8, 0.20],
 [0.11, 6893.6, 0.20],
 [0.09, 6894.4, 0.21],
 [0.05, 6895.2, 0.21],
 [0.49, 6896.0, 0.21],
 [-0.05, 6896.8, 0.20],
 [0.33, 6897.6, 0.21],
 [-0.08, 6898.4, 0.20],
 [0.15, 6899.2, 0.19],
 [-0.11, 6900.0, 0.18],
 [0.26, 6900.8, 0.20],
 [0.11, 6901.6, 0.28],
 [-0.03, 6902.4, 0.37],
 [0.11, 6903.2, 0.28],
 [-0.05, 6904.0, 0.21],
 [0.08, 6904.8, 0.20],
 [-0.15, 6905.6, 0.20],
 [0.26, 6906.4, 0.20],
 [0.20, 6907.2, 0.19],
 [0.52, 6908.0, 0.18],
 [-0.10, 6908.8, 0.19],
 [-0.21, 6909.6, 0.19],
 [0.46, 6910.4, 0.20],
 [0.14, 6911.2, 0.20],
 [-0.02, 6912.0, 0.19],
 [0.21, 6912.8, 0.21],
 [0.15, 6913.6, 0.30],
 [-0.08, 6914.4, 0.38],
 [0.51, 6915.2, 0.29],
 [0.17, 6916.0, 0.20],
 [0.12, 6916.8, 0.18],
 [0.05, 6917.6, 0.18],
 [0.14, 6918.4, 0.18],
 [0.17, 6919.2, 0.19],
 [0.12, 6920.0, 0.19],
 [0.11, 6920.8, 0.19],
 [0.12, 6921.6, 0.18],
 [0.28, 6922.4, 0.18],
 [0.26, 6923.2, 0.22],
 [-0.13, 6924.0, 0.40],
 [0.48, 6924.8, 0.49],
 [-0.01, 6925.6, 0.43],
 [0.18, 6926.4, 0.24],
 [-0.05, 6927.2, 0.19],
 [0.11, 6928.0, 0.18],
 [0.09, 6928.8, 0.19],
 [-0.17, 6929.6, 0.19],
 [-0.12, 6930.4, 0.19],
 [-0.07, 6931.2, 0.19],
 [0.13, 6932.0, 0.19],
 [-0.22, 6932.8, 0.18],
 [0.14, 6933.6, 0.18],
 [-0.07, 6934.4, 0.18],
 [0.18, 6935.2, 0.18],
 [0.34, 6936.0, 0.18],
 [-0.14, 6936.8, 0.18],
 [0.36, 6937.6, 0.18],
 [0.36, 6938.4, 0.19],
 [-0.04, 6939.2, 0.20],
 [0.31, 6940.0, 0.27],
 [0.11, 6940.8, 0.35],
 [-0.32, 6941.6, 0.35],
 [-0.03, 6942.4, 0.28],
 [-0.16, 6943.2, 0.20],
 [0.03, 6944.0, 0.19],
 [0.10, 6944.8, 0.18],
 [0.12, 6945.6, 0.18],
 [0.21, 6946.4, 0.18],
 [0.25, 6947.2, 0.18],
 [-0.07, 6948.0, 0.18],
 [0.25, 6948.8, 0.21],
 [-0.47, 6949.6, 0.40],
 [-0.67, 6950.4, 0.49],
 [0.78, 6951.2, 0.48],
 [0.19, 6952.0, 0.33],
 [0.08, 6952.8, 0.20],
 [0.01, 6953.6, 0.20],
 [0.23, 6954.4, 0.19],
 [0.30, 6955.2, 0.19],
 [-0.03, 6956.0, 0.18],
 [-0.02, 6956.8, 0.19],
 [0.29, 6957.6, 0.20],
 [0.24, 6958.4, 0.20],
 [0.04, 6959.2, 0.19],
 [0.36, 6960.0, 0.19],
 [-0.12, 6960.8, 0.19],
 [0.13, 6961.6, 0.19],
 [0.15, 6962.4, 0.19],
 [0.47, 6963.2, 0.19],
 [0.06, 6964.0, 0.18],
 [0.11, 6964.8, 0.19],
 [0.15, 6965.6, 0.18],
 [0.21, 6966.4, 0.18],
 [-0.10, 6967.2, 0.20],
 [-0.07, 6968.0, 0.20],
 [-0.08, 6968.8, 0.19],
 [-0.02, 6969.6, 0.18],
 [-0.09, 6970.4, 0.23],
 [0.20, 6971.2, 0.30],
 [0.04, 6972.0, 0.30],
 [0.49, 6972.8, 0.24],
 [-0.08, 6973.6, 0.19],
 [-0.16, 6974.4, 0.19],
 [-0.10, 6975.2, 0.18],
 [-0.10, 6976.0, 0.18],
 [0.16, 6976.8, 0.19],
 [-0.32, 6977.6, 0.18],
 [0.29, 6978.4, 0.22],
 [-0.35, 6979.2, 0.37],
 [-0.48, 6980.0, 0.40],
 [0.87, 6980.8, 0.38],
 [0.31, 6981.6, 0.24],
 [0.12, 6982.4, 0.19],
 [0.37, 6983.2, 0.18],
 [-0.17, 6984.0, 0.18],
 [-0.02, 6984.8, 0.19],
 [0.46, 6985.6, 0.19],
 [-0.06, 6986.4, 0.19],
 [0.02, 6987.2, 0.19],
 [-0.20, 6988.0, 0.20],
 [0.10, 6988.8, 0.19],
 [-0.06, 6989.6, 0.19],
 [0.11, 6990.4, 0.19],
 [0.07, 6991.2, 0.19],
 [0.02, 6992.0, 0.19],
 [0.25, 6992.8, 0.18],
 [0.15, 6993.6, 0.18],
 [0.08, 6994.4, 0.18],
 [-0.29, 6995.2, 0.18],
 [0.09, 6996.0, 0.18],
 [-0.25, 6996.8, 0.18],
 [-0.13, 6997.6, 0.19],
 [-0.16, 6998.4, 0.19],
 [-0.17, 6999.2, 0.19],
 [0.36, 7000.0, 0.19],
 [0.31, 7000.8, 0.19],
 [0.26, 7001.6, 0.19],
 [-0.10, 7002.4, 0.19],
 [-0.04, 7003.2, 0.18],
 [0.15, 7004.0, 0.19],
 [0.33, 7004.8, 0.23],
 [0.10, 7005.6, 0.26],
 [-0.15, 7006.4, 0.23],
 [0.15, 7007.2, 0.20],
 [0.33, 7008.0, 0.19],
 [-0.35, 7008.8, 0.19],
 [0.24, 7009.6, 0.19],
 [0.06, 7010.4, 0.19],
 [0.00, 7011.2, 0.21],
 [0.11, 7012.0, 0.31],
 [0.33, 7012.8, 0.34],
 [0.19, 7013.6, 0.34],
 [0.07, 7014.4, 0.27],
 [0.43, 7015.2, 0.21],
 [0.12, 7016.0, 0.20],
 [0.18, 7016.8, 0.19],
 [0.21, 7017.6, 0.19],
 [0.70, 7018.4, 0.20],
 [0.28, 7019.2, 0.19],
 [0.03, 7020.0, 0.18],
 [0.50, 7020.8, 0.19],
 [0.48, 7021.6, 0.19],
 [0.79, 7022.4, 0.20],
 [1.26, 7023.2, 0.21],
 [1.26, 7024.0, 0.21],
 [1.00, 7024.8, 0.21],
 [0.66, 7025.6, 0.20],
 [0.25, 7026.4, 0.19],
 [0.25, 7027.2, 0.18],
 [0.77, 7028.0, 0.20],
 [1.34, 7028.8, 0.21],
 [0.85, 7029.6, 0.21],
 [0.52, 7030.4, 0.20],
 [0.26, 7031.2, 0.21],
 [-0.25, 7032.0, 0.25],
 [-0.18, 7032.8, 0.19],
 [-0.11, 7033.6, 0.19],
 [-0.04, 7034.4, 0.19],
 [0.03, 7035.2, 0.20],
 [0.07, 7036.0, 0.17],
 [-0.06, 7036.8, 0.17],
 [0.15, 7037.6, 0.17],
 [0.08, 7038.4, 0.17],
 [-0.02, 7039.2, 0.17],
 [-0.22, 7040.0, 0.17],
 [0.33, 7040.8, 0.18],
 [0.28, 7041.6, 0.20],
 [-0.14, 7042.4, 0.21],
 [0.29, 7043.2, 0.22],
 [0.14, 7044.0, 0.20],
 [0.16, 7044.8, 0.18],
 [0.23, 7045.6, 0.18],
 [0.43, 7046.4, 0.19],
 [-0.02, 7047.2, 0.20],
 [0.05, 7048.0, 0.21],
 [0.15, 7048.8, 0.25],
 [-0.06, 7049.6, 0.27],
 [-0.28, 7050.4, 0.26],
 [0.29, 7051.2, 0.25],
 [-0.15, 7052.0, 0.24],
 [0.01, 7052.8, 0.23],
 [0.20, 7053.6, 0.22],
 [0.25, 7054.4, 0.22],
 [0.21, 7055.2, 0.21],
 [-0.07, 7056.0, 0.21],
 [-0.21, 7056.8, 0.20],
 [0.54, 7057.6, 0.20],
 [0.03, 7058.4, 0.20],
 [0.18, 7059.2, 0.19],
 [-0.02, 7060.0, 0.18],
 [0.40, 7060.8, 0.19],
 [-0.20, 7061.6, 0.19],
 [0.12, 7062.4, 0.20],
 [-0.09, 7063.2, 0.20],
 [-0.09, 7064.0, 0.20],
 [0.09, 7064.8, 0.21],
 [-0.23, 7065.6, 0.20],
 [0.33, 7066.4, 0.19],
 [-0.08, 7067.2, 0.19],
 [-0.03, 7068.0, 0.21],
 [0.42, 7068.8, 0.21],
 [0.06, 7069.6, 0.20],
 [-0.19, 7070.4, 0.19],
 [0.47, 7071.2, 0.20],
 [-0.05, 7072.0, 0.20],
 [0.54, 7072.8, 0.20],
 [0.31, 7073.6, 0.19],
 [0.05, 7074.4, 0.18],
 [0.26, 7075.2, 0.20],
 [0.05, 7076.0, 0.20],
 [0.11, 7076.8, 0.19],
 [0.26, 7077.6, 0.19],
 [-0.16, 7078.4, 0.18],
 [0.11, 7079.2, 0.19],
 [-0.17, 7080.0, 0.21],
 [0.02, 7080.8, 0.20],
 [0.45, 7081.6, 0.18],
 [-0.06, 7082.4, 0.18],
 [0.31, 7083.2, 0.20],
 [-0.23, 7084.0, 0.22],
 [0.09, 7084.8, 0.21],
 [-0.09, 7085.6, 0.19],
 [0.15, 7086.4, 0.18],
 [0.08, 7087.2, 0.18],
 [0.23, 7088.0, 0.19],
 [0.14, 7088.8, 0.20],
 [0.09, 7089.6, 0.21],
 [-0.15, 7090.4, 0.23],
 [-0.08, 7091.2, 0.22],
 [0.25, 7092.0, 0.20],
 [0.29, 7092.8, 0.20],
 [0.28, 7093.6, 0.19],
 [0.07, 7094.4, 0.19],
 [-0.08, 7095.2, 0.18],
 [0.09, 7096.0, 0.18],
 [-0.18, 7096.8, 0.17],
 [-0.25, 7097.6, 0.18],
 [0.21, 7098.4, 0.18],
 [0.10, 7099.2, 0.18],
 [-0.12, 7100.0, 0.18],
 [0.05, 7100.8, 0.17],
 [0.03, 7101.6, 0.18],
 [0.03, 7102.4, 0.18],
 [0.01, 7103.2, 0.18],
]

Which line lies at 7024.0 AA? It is [O II]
